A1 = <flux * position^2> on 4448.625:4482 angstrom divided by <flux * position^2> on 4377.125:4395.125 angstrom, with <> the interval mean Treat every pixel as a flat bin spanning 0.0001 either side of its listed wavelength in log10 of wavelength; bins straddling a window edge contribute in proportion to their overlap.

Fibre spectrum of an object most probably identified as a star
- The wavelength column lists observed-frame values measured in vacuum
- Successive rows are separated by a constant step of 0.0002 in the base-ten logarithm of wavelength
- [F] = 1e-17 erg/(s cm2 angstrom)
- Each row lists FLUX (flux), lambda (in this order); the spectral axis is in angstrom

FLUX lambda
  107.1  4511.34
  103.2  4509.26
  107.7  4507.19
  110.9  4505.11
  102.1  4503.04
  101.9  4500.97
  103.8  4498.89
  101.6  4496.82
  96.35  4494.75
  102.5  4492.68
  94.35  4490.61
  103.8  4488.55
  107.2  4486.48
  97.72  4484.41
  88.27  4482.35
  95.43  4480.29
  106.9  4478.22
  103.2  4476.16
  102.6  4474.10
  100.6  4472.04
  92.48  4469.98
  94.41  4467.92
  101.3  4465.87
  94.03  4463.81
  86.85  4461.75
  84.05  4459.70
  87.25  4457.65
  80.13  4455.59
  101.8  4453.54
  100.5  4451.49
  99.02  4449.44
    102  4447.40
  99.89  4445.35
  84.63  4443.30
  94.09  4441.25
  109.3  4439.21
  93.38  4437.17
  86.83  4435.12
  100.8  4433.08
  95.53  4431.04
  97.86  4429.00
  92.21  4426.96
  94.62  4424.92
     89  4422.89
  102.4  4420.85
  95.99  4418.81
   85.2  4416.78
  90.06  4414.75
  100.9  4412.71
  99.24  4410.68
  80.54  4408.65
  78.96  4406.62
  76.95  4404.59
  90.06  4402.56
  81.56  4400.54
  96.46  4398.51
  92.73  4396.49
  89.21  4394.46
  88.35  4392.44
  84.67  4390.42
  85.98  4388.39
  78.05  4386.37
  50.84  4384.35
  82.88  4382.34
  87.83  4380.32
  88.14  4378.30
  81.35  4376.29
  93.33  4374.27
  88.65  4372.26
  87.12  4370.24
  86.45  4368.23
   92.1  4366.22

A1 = 1.21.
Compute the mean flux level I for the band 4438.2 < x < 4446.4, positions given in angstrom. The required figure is 96.9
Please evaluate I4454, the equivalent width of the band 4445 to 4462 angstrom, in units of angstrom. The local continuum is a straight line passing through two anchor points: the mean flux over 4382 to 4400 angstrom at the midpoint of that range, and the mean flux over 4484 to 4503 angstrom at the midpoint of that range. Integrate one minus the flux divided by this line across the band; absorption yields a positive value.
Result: 0.1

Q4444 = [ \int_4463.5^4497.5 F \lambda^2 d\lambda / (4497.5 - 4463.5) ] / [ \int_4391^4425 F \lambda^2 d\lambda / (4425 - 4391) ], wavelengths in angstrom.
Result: 1.1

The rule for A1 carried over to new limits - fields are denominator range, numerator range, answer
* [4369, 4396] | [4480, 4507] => 1.27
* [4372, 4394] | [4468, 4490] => 1.26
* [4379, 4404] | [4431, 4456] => 1.18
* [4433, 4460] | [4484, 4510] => 1.11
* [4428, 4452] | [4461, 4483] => 1.02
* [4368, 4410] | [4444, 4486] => 1.18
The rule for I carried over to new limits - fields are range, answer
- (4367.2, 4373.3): 87.5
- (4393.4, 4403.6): 90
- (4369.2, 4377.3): 87.6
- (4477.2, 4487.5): 99.1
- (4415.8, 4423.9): 93.1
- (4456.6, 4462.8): 86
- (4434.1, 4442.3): 95.9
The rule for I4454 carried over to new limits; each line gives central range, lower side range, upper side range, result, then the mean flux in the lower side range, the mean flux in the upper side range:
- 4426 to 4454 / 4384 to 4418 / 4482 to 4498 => -1.51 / 86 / 99.5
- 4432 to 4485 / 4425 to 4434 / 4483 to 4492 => 1.44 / 96.3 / 100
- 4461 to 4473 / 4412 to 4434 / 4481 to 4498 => 0.31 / 94.8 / 99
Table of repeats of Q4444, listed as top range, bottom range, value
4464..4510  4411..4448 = 1.09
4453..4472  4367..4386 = 1.15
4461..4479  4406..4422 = 1.09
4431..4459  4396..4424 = 1.07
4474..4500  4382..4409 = 1.26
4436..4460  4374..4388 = 1.22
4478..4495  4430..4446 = 1.06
